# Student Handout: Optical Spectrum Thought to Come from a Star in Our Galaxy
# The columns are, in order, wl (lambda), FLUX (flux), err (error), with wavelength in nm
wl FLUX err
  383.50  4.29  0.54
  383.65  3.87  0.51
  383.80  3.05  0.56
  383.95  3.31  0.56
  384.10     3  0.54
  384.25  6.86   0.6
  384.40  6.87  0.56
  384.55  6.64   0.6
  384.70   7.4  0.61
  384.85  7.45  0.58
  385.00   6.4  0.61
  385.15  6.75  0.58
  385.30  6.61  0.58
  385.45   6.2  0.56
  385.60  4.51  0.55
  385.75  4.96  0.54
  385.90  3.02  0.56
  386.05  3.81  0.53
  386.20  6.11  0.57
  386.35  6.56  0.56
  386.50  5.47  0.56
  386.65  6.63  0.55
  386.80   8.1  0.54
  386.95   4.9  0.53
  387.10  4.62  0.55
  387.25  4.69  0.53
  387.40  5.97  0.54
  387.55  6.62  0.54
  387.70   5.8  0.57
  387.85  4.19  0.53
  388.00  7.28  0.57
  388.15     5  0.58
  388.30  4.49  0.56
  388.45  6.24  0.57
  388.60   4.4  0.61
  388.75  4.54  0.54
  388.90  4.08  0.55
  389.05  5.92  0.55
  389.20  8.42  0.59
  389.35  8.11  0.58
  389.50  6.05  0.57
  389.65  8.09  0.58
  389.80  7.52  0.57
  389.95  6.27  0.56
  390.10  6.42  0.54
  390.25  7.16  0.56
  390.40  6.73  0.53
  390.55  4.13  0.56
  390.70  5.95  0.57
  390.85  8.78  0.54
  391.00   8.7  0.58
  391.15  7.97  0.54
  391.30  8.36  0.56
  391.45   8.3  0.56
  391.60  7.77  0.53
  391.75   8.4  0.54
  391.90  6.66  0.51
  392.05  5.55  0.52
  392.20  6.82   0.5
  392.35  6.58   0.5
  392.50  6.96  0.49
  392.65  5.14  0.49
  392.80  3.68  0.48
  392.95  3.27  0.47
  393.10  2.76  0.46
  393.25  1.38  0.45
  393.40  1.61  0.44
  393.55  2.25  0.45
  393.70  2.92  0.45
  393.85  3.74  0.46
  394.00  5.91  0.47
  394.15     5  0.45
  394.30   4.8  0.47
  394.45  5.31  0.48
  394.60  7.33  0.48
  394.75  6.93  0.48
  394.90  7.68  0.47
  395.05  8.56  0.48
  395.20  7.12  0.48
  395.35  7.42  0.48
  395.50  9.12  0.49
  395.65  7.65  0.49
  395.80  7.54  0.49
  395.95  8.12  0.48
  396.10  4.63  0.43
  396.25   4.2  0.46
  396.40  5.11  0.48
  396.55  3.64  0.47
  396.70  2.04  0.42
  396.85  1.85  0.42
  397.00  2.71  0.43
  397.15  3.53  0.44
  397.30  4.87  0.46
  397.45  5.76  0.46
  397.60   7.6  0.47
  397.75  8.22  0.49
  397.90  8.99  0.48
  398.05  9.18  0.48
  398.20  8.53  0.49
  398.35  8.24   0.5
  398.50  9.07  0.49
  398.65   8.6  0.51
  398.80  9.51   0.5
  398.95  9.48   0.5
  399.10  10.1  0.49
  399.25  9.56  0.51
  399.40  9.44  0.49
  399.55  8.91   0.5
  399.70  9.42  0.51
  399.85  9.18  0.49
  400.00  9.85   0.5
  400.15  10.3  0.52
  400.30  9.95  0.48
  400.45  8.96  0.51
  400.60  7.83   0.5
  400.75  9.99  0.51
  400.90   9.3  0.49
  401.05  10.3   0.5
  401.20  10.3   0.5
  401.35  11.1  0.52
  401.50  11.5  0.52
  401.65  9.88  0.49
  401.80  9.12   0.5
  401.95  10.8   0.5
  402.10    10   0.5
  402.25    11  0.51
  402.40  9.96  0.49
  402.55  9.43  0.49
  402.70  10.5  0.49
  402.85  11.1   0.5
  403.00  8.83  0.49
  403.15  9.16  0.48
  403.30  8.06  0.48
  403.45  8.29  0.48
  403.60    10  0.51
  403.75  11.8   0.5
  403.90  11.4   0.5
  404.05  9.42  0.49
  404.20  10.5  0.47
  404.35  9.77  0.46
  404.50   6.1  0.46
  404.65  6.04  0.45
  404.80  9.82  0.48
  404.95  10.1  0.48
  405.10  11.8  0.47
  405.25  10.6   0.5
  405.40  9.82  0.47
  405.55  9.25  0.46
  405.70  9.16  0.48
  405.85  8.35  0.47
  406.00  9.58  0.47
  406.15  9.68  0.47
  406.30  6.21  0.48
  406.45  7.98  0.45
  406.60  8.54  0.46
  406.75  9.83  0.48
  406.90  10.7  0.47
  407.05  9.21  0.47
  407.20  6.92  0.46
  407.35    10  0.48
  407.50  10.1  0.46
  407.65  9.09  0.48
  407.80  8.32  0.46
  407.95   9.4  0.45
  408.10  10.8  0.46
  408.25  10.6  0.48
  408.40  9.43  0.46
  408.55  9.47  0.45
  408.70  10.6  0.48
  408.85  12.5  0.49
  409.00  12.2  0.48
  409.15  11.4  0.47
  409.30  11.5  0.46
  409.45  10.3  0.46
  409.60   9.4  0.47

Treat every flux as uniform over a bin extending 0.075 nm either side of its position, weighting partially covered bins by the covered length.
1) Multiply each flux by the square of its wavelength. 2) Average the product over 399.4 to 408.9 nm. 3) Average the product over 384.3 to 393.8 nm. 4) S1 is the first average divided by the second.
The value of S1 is 1.76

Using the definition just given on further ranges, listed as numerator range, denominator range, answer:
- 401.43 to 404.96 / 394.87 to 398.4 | 1.58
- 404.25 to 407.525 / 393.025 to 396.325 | 1.73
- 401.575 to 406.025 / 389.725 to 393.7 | 1.74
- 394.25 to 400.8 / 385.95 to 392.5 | 1.22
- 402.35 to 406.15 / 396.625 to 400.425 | 1.26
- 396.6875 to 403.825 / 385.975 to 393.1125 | 1.51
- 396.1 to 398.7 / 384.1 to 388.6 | 1.09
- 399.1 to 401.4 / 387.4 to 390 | 1.68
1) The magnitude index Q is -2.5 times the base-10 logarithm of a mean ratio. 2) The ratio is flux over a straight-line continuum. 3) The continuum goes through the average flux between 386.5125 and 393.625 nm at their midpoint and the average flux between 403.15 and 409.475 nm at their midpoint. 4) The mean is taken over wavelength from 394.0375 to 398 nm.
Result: 0.21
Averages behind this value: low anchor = 5.94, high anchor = 9.62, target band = 6.01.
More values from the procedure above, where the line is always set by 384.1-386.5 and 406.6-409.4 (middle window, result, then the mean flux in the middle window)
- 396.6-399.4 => 0.16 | 7.13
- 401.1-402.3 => -0.17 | 10.4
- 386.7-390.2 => 0.08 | 6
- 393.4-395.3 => 0.35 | 5.49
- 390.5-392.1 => -0.06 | 7.4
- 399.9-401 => -0.09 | 9.47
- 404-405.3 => 0.02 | 9.32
